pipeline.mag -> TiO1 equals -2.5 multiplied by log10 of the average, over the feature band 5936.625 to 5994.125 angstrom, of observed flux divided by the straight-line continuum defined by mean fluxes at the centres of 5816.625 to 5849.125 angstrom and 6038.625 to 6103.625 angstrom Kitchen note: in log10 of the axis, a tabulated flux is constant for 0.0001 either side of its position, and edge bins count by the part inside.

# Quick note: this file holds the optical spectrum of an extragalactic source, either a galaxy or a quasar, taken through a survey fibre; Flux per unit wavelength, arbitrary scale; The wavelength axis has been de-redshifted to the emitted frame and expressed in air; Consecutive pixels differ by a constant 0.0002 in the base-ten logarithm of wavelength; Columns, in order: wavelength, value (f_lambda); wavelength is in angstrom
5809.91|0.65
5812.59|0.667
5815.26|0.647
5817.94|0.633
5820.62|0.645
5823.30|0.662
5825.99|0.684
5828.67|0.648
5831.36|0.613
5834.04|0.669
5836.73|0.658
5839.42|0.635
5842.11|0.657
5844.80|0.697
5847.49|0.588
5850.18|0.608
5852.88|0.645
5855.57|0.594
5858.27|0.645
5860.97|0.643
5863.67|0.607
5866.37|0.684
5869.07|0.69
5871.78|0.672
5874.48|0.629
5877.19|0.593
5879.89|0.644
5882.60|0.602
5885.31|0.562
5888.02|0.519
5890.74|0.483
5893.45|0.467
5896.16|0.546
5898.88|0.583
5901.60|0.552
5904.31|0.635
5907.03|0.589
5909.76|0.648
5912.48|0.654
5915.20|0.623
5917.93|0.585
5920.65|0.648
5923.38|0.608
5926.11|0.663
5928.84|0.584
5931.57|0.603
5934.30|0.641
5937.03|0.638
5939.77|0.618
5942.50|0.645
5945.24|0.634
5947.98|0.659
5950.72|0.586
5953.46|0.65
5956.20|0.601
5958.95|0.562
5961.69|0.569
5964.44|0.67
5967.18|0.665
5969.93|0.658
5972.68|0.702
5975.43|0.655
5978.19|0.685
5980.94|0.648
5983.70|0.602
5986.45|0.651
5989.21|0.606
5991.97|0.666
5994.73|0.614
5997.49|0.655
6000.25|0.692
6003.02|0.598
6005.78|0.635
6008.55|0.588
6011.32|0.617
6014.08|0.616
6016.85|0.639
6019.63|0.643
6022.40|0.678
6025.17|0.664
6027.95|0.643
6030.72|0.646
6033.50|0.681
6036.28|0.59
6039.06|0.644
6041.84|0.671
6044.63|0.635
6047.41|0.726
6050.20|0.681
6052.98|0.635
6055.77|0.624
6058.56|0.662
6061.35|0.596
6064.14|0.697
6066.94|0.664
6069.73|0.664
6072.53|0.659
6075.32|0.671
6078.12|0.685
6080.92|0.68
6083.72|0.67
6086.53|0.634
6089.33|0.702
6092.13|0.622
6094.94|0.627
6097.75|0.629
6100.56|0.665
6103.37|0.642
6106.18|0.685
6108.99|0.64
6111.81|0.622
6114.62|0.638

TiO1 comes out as 0.03 mag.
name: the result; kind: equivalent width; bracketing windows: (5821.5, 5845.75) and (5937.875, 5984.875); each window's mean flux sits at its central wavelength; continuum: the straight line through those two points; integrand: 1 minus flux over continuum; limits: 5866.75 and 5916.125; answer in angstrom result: 4.0 angstrom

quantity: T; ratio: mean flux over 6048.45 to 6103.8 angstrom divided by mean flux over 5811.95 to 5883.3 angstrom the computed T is 1.0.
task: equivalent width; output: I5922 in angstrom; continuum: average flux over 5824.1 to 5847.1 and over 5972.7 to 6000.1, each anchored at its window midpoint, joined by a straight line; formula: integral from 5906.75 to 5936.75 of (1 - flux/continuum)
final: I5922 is 1.22 angstrom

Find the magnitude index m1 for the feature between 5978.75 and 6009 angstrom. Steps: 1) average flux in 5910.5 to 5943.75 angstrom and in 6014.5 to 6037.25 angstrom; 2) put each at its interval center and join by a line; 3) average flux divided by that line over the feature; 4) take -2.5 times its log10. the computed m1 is 0.01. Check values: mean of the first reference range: 0.626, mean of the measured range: 0.635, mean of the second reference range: 0.648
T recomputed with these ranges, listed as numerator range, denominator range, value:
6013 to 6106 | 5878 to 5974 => 1.08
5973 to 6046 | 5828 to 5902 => 1.05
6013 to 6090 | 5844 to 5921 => 1.08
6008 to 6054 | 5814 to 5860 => 1.01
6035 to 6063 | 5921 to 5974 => 1.03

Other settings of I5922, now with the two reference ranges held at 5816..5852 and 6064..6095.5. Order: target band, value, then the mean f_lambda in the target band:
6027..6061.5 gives 0.6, 0.651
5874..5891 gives 1.8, 0.579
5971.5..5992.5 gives 0.2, 0.651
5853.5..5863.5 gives 0.3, 0.626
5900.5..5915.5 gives 0.8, 0.618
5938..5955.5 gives 0.6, 0.631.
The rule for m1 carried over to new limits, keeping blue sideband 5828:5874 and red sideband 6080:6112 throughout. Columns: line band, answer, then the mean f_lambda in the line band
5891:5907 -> 0.16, 0.555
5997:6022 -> 0.03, 0.632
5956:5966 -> 0.08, 0.602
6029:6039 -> 0.02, 0.64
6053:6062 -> 0.03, 0.631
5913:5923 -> 0.04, 0.621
